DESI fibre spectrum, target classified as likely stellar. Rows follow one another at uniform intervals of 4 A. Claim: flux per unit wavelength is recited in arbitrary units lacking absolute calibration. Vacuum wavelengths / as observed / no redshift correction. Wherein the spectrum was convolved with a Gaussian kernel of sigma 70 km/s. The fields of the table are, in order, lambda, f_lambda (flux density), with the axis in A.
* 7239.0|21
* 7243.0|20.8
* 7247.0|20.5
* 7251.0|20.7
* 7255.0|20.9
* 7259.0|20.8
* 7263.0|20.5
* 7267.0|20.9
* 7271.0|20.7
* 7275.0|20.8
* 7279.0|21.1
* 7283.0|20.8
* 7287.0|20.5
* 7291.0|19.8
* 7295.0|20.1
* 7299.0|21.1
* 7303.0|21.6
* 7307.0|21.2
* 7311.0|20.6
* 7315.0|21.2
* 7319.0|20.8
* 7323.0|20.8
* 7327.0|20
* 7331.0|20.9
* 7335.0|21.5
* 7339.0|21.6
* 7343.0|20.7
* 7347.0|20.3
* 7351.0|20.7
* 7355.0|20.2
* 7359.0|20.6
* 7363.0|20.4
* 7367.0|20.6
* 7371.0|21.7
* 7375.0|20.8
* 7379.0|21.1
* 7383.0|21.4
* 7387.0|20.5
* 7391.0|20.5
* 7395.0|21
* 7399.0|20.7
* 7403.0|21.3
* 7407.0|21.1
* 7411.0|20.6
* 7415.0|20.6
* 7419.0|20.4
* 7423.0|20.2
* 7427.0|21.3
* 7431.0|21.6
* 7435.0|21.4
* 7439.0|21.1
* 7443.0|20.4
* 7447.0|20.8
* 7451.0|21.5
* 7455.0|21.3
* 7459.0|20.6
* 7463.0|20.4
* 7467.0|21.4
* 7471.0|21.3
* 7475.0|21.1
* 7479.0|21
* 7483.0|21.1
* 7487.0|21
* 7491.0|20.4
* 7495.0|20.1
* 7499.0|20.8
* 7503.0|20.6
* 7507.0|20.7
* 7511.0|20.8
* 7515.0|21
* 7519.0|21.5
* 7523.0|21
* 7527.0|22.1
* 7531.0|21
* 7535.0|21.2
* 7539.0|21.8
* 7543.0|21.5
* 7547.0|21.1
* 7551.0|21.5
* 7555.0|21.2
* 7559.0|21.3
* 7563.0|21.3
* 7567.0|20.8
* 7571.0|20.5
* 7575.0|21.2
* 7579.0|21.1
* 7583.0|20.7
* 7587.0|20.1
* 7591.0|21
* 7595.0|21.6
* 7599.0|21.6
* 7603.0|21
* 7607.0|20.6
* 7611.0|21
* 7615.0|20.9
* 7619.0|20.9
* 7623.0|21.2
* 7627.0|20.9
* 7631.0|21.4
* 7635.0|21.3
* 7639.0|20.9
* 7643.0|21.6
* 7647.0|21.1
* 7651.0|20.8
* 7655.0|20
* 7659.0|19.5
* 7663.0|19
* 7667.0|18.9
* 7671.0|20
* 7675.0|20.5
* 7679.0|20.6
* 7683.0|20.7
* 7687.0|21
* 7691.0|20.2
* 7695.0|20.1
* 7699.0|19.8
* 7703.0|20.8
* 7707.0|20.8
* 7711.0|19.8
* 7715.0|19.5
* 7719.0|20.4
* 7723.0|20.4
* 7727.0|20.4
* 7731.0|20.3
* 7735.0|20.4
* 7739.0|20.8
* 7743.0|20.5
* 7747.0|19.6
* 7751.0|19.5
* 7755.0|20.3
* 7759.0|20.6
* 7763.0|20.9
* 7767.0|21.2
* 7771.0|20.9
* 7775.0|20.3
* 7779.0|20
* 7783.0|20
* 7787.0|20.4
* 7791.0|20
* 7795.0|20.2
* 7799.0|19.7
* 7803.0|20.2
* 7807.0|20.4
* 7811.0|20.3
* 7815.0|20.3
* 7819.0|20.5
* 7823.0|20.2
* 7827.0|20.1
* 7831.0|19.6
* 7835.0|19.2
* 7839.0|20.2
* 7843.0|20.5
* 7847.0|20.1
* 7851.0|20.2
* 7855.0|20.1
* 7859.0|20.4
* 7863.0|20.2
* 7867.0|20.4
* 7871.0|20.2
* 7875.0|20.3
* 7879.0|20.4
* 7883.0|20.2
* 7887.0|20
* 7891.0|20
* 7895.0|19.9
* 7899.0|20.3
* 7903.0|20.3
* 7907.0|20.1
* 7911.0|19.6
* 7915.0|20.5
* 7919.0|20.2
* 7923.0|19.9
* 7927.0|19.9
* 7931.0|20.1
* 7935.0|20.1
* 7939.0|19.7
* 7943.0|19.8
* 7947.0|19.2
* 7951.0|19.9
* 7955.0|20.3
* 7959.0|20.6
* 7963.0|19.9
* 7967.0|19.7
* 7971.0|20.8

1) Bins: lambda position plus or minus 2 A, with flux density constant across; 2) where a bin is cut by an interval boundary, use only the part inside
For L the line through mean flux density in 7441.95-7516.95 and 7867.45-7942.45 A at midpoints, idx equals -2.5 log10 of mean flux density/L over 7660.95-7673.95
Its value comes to 0.06 mag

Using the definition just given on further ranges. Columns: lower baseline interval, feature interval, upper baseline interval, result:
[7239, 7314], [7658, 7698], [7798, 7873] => 0.01 mag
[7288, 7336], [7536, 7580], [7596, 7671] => -0.03 mag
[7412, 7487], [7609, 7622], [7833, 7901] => -0.02 mag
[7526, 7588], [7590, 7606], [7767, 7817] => -0.01 mag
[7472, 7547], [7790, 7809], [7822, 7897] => 0.01 mag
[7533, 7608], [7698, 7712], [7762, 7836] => 0.01 mag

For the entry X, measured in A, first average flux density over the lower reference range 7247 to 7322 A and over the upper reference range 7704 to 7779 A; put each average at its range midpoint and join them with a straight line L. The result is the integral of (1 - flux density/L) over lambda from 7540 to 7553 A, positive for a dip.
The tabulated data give -0.5 A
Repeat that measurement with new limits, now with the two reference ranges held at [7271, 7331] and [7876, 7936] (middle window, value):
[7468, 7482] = -0.4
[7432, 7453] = -0.5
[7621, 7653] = -1.2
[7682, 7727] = 0.0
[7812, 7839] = 0.2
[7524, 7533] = -0.4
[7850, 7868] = -0.1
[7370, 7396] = -0.4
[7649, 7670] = 0.7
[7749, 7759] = 0.1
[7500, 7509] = -0.1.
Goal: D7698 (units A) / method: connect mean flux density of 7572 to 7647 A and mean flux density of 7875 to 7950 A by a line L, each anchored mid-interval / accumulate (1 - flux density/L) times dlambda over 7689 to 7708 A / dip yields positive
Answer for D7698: 0.39 A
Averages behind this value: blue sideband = 21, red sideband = 20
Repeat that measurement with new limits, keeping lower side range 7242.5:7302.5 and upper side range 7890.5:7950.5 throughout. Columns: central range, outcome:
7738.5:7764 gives -0.1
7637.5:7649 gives -0.5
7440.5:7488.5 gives -1.2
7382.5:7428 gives -0.5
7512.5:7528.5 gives -0.7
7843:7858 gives -0.1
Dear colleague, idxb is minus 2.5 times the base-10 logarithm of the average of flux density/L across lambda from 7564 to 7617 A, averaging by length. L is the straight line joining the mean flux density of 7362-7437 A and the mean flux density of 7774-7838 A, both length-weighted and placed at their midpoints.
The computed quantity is -0.02 mag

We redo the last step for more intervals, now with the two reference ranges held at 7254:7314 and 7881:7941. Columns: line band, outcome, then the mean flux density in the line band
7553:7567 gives -0.04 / 21.2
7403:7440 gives -0.02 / 20.9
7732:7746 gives -0.01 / 20.5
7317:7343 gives -0.01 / 20.9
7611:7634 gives -0.04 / 21.1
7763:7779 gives -0.03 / 20.7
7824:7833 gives 0.01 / 19.9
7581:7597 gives -0.02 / 20.9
